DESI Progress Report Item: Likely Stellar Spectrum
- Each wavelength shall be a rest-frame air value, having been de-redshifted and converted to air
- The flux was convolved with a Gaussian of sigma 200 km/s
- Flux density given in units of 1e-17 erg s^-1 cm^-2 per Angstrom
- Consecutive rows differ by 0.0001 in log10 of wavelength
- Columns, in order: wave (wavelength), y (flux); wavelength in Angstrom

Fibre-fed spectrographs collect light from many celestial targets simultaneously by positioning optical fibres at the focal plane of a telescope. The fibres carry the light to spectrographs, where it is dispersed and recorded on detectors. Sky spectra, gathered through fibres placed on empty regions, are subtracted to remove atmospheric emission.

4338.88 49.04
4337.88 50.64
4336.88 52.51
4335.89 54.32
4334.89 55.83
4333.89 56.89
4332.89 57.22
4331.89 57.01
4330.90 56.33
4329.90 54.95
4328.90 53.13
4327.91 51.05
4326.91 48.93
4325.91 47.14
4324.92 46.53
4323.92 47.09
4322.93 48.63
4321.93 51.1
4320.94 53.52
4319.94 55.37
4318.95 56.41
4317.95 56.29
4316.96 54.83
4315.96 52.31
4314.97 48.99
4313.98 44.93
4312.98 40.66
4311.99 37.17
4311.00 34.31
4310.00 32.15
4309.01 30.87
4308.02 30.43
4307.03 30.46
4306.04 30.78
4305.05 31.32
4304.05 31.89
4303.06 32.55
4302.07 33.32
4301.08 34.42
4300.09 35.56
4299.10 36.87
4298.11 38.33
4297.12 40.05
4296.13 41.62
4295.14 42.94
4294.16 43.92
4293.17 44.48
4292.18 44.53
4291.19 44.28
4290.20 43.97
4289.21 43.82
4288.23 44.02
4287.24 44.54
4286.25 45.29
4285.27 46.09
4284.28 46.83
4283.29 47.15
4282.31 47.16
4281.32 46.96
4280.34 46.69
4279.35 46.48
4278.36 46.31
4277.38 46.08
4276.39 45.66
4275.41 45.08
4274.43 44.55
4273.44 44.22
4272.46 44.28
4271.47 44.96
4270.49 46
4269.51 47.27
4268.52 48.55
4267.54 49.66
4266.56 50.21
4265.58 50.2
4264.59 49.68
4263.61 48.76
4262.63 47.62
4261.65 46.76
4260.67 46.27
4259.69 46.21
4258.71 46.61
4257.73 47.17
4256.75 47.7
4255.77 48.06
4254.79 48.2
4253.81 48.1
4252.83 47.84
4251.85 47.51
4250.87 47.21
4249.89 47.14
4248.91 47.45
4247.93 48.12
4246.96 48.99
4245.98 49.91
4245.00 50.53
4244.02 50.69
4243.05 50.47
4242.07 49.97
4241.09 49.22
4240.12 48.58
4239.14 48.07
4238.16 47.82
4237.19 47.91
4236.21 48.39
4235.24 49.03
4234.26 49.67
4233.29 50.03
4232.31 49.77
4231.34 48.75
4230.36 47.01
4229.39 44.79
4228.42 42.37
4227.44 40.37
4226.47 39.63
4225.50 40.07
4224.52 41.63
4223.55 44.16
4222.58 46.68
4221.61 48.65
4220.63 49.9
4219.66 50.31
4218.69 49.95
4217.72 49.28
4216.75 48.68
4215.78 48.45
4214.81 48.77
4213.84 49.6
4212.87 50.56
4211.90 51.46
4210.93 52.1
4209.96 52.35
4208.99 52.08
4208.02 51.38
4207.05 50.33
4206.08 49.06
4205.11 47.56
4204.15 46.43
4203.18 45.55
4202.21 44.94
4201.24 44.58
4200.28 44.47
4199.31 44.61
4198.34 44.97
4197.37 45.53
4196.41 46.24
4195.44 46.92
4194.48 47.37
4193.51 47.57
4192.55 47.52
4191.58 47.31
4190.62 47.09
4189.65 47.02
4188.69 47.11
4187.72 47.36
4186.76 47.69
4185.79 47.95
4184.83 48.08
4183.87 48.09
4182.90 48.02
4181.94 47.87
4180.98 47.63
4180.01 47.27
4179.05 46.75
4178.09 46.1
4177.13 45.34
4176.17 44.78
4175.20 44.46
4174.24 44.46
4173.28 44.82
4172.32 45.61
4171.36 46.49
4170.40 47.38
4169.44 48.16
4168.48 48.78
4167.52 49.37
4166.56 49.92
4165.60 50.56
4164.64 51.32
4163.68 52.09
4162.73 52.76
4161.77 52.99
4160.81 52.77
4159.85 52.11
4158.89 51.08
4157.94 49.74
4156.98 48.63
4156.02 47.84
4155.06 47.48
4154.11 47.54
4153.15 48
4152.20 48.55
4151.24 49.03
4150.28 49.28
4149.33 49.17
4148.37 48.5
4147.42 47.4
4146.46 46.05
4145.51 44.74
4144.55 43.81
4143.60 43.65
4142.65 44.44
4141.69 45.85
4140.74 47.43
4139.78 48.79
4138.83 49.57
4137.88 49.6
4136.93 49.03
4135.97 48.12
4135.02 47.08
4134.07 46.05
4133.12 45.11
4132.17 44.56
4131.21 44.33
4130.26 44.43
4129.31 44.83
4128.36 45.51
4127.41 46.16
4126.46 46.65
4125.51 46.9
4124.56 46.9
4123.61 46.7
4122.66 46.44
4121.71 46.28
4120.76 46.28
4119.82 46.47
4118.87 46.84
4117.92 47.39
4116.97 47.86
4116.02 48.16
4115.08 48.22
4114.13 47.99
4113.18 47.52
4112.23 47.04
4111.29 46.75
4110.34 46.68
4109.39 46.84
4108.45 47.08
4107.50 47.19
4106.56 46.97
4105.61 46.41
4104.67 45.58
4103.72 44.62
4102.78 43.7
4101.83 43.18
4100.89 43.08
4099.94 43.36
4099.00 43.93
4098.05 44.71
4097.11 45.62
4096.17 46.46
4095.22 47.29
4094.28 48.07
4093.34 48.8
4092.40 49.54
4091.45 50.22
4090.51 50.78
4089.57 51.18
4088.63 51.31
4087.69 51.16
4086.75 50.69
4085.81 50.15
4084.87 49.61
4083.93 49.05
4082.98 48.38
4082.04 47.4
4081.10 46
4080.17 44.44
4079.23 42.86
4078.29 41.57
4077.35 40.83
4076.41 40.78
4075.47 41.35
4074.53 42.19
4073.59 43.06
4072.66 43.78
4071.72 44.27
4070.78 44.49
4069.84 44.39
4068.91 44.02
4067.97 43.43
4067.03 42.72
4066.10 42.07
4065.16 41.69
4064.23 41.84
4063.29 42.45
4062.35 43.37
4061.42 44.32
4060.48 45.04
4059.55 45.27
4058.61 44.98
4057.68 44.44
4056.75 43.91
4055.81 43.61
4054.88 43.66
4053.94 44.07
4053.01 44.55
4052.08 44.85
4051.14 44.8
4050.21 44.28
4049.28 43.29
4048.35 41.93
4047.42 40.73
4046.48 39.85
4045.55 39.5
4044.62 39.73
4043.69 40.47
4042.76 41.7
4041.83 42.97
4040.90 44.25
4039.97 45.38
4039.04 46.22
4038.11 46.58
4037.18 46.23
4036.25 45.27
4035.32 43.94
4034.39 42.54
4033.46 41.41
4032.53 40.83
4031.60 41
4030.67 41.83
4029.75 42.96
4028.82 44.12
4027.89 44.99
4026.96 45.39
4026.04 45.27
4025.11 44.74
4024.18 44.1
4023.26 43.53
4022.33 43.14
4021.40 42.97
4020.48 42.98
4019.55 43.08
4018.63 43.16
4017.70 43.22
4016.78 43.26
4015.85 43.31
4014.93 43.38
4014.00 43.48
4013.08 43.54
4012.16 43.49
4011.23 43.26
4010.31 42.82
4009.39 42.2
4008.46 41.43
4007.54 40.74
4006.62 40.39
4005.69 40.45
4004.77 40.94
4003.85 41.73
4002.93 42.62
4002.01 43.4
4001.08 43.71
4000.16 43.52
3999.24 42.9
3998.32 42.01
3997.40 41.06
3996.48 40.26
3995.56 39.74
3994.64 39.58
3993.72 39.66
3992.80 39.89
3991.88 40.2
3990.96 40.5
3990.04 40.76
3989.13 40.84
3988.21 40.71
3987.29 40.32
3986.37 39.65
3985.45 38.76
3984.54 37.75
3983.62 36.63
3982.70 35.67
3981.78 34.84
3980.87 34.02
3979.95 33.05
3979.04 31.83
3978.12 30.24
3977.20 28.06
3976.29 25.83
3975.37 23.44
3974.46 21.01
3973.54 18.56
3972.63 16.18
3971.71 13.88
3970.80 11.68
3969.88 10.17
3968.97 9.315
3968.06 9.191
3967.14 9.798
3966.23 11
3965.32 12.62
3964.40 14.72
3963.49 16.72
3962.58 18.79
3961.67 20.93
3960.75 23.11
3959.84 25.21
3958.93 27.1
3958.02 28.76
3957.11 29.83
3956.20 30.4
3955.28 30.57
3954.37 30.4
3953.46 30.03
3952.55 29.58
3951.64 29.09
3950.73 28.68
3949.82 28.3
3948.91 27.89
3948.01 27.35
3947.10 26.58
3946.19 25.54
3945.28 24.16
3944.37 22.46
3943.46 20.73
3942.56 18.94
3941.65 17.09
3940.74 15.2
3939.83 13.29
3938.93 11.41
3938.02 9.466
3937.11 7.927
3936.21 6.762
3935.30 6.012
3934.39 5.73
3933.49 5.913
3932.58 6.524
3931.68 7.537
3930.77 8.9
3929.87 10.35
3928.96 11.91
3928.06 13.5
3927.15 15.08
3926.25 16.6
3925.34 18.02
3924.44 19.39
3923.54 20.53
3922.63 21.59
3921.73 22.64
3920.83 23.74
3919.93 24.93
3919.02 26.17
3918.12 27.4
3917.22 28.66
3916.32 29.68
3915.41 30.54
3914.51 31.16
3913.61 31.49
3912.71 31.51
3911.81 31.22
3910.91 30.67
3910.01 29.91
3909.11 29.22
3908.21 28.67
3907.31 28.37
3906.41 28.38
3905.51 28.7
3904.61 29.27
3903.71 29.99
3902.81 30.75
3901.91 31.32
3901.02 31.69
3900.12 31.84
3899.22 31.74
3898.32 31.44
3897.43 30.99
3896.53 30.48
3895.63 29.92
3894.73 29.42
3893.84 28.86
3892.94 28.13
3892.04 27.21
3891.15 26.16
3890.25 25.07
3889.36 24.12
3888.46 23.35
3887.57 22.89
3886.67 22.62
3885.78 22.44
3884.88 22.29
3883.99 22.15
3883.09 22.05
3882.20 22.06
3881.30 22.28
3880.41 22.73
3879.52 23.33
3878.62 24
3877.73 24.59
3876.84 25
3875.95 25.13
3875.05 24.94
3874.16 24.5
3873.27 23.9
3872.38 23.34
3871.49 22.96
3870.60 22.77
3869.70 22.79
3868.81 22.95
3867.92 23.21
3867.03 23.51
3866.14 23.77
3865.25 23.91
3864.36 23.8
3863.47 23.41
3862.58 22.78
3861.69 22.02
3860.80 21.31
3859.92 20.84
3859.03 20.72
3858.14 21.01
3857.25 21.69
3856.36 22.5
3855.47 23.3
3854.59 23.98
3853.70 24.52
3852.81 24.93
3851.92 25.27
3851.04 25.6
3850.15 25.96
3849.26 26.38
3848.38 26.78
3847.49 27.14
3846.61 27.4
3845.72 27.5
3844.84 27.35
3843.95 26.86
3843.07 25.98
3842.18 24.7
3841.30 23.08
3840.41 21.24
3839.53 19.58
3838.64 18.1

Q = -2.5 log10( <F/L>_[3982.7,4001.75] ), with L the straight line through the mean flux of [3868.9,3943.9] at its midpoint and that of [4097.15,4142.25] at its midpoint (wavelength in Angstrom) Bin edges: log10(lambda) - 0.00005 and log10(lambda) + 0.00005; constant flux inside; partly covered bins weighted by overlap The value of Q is -0.24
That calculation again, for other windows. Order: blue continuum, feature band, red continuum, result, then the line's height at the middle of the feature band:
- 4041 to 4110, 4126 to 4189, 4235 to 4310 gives -0.07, 44.7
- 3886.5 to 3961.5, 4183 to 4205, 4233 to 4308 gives -0.16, 40.4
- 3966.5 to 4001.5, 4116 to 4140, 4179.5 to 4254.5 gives -0.13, 41.6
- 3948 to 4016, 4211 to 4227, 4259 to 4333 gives -0.14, 41.8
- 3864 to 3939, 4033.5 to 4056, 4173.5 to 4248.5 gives -0.25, 34.5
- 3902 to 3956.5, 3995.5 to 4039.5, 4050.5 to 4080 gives -0.20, 36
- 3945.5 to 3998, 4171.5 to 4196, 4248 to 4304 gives -0.17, 39.9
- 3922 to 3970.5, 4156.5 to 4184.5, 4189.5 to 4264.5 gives -0.16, 41.8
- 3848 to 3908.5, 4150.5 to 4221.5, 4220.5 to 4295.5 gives -0.13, 42.7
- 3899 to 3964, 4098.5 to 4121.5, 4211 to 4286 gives -0.25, 36.7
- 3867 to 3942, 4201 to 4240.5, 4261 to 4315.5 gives -0.22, 39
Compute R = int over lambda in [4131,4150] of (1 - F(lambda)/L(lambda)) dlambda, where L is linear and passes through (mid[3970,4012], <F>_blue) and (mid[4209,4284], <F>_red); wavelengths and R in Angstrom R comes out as -1.7 Angstrom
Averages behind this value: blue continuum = 36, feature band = 46.7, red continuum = 47.6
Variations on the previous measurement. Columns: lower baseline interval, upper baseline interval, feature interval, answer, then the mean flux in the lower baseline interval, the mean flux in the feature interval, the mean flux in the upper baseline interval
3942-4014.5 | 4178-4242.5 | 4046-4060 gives -2.8 Angstrom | 31.1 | 43.6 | 47.5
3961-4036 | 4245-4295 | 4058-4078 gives -2.4 Angstrom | 35.7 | 43.1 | 46.7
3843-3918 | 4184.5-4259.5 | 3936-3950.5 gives 5.2 Angstrom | 26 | 19.3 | 47.7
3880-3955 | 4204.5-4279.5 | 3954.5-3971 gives 4.6 Angstrom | 23.3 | 19.2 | 47.8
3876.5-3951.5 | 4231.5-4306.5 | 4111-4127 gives -4.9 Angstrom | 23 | 47.1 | 45.5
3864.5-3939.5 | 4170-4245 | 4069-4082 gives -2.2 Angstrom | 23.1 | 43.3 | 47.4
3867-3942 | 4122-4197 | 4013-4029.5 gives -4.6 Angstrom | 22.9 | 43.7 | 47.5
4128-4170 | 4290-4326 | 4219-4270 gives -3.8 Angstrom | 48.1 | 47.6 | 41.8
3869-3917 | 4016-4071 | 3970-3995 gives 3.3 Angstrom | 27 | 32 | 43.4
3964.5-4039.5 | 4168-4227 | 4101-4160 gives -4.3 Angstrom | 37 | 46.9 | 47.2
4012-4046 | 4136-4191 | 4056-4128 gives -0.5 Angstrom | 43.4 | 45.9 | 47.9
